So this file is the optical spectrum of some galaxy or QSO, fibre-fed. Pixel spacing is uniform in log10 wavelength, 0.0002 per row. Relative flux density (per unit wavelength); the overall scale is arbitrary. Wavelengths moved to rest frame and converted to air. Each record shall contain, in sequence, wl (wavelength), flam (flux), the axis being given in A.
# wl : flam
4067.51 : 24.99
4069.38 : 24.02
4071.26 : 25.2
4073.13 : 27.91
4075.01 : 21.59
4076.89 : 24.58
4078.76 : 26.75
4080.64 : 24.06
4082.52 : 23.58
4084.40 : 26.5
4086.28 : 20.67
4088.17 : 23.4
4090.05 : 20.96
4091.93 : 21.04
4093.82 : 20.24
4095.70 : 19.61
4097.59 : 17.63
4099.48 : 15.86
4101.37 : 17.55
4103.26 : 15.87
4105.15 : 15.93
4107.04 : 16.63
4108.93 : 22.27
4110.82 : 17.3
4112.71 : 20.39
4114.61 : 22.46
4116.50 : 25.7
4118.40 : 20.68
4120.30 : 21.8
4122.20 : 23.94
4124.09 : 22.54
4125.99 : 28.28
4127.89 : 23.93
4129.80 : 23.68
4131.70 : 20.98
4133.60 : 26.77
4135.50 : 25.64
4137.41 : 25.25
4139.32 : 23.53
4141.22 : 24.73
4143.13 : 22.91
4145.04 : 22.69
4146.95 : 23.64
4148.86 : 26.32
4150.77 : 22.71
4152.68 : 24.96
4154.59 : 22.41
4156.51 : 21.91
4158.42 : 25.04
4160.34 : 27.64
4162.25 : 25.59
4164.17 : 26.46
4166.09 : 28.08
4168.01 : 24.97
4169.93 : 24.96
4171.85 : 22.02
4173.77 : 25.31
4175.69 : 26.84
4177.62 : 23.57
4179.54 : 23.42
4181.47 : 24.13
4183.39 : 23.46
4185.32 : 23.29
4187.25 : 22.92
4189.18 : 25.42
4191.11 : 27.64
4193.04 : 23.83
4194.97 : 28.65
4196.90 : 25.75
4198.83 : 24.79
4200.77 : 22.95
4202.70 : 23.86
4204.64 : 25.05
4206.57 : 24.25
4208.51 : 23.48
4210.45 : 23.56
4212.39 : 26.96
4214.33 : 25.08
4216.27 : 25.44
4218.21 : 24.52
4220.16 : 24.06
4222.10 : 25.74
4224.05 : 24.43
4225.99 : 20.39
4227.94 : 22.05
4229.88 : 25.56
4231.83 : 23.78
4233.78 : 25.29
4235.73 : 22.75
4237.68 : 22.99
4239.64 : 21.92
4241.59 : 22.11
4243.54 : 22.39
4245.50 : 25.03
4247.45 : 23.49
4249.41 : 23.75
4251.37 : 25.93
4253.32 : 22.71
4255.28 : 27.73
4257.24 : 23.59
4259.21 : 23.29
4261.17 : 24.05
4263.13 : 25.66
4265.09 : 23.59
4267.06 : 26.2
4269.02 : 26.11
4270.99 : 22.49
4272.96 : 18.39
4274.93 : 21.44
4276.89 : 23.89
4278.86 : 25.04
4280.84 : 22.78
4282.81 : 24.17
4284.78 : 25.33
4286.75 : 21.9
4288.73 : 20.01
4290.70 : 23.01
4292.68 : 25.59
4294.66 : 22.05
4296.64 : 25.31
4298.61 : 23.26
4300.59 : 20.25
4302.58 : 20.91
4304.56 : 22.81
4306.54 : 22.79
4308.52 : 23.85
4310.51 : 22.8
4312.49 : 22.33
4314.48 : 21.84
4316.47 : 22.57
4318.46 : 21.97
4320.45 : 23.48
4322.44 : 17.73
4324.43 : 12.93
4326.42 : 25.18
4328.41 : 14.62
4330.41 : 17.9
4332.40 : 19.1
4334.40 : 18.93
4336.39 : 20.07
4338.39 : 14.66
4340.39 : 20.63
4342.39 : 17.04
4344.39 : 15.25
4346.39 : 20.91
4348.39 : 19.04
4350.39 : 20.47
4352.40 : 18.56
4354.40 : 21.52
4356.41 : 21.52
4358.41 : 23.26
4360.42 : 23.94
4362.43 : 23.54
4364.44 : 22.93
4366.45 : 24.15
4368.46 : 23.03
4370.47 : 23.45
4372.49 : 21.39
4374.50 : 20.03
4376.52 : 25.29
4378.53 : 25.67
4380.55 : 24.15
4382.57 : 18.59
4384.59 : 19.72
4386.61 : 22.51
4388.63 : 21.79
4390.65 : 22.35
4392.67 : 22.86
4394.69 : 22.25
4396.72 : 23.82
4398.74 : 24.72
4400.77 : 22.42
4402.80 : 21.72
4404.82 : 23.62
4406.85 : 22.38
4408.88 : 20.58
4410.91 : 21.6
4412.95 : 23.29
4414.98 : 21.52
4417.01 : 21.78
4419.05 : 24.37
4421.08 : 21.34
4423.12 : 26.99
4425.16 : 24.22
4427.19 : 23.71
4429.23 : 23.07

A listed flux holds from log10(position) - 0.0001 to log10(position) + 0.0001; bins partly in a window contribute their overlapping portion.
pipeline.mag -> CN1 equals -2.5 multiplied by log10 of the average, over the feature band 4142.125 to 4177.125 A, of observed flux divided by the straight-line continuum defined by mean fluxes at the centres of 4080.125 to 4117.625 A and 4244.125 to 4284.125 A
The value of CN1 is -0.14 mag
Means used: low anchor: 20.3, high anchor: 24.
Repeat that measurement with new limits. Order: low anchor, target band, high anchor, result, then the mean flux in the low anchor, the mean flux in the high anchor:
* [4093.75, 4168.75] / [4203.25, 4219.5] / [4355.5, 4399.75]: -0.094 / 22.6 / 22.8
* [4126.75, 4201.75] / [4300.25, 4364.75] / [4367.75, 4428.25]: 0.139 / 24.6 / 22.7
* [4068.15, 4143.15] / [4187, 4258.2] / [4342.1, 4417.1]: -0.101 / 22.3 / 22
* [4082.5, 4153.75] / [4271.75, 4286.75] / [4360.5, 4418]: -0.028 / 22.1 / 22.6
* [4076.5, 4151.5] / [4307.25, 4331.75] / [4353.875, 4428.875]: 0.102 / 22.2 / 22.8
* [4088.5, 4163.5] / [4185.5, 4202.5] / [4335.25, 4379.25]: -0.146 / 22.3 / 21.2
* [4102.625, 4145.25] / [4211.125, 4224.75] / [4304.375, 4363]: -0.172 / 22.4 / 20.3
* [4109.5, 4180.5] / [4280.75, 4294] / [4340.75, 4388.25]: -0.040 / 24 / 21.6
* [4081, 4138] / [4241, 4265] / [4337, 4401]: -0.122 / 21.6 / 21.6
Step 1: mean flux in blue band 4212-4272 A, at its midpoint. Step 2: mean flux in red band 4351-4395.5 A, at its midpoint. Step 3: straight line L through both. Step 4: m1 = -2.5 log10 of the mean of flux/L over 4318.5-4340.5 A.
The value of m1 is 0.22 mag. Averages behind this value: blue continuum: 24.1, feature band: 18.7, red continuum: 22.4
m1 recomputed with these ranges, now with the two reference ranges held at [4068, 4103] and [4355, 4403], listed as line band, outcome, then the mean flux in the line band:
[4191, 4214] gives -0.12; 25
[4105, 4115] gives 0.16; 19.2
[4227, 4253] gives -0.05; 23.6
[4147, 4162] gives -0.10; 24.4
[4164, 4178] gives -0.13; 25.3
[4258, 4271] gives -0.10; 24.6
